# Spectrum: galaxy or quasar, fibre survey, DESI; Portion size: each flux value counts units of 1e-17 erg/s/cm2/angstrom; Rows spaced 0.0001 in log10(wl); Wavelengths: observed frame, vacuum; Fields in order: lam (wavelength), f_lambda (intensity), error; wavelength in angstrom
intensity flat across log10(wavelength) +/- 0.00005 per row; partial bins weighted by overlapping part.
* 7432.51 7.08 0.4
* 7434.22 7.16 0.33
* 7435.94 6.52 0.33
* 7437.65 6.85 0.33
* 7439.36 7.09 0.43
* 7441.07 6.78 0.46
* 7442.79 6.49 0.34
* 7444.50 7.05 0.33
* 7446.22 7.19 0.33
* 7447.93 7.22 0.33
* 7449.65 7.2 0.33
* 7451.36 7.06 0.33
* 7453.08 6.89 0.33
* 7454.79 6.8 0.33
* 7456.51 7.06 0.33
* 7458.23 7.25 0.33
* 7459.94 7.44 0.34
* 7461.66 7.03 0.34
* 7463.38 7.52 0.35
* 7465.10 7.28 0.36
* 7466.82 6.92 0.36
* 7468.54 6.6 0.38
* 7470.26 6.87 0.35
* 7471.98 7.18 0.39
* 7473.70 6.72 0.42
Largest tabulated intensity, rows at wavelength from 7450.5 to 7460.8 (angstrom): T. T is 7.44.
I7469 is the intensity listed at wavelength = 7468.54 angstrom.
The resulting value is 6.6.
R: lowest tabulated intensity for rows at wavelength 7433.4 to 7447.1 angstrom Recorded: 6.49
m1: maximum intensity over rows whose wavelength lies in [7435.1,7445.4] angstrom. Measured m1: 7.09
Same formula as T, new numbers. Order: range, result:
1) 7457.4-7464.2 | 7.52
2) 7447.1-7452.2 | 7.22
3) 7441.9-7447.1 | 7.19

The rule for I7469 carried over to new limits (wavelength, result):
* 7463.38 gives 7.52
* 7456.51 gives 7.06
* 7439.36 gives 7.09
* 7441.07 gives 6.78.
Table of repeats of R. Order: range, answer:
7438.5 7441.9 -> 6.78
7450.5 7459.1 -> 6.8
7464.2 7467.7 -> 6.92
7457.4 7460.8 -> 7.25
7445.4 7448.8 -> 7.19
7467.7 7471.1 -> 6.6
